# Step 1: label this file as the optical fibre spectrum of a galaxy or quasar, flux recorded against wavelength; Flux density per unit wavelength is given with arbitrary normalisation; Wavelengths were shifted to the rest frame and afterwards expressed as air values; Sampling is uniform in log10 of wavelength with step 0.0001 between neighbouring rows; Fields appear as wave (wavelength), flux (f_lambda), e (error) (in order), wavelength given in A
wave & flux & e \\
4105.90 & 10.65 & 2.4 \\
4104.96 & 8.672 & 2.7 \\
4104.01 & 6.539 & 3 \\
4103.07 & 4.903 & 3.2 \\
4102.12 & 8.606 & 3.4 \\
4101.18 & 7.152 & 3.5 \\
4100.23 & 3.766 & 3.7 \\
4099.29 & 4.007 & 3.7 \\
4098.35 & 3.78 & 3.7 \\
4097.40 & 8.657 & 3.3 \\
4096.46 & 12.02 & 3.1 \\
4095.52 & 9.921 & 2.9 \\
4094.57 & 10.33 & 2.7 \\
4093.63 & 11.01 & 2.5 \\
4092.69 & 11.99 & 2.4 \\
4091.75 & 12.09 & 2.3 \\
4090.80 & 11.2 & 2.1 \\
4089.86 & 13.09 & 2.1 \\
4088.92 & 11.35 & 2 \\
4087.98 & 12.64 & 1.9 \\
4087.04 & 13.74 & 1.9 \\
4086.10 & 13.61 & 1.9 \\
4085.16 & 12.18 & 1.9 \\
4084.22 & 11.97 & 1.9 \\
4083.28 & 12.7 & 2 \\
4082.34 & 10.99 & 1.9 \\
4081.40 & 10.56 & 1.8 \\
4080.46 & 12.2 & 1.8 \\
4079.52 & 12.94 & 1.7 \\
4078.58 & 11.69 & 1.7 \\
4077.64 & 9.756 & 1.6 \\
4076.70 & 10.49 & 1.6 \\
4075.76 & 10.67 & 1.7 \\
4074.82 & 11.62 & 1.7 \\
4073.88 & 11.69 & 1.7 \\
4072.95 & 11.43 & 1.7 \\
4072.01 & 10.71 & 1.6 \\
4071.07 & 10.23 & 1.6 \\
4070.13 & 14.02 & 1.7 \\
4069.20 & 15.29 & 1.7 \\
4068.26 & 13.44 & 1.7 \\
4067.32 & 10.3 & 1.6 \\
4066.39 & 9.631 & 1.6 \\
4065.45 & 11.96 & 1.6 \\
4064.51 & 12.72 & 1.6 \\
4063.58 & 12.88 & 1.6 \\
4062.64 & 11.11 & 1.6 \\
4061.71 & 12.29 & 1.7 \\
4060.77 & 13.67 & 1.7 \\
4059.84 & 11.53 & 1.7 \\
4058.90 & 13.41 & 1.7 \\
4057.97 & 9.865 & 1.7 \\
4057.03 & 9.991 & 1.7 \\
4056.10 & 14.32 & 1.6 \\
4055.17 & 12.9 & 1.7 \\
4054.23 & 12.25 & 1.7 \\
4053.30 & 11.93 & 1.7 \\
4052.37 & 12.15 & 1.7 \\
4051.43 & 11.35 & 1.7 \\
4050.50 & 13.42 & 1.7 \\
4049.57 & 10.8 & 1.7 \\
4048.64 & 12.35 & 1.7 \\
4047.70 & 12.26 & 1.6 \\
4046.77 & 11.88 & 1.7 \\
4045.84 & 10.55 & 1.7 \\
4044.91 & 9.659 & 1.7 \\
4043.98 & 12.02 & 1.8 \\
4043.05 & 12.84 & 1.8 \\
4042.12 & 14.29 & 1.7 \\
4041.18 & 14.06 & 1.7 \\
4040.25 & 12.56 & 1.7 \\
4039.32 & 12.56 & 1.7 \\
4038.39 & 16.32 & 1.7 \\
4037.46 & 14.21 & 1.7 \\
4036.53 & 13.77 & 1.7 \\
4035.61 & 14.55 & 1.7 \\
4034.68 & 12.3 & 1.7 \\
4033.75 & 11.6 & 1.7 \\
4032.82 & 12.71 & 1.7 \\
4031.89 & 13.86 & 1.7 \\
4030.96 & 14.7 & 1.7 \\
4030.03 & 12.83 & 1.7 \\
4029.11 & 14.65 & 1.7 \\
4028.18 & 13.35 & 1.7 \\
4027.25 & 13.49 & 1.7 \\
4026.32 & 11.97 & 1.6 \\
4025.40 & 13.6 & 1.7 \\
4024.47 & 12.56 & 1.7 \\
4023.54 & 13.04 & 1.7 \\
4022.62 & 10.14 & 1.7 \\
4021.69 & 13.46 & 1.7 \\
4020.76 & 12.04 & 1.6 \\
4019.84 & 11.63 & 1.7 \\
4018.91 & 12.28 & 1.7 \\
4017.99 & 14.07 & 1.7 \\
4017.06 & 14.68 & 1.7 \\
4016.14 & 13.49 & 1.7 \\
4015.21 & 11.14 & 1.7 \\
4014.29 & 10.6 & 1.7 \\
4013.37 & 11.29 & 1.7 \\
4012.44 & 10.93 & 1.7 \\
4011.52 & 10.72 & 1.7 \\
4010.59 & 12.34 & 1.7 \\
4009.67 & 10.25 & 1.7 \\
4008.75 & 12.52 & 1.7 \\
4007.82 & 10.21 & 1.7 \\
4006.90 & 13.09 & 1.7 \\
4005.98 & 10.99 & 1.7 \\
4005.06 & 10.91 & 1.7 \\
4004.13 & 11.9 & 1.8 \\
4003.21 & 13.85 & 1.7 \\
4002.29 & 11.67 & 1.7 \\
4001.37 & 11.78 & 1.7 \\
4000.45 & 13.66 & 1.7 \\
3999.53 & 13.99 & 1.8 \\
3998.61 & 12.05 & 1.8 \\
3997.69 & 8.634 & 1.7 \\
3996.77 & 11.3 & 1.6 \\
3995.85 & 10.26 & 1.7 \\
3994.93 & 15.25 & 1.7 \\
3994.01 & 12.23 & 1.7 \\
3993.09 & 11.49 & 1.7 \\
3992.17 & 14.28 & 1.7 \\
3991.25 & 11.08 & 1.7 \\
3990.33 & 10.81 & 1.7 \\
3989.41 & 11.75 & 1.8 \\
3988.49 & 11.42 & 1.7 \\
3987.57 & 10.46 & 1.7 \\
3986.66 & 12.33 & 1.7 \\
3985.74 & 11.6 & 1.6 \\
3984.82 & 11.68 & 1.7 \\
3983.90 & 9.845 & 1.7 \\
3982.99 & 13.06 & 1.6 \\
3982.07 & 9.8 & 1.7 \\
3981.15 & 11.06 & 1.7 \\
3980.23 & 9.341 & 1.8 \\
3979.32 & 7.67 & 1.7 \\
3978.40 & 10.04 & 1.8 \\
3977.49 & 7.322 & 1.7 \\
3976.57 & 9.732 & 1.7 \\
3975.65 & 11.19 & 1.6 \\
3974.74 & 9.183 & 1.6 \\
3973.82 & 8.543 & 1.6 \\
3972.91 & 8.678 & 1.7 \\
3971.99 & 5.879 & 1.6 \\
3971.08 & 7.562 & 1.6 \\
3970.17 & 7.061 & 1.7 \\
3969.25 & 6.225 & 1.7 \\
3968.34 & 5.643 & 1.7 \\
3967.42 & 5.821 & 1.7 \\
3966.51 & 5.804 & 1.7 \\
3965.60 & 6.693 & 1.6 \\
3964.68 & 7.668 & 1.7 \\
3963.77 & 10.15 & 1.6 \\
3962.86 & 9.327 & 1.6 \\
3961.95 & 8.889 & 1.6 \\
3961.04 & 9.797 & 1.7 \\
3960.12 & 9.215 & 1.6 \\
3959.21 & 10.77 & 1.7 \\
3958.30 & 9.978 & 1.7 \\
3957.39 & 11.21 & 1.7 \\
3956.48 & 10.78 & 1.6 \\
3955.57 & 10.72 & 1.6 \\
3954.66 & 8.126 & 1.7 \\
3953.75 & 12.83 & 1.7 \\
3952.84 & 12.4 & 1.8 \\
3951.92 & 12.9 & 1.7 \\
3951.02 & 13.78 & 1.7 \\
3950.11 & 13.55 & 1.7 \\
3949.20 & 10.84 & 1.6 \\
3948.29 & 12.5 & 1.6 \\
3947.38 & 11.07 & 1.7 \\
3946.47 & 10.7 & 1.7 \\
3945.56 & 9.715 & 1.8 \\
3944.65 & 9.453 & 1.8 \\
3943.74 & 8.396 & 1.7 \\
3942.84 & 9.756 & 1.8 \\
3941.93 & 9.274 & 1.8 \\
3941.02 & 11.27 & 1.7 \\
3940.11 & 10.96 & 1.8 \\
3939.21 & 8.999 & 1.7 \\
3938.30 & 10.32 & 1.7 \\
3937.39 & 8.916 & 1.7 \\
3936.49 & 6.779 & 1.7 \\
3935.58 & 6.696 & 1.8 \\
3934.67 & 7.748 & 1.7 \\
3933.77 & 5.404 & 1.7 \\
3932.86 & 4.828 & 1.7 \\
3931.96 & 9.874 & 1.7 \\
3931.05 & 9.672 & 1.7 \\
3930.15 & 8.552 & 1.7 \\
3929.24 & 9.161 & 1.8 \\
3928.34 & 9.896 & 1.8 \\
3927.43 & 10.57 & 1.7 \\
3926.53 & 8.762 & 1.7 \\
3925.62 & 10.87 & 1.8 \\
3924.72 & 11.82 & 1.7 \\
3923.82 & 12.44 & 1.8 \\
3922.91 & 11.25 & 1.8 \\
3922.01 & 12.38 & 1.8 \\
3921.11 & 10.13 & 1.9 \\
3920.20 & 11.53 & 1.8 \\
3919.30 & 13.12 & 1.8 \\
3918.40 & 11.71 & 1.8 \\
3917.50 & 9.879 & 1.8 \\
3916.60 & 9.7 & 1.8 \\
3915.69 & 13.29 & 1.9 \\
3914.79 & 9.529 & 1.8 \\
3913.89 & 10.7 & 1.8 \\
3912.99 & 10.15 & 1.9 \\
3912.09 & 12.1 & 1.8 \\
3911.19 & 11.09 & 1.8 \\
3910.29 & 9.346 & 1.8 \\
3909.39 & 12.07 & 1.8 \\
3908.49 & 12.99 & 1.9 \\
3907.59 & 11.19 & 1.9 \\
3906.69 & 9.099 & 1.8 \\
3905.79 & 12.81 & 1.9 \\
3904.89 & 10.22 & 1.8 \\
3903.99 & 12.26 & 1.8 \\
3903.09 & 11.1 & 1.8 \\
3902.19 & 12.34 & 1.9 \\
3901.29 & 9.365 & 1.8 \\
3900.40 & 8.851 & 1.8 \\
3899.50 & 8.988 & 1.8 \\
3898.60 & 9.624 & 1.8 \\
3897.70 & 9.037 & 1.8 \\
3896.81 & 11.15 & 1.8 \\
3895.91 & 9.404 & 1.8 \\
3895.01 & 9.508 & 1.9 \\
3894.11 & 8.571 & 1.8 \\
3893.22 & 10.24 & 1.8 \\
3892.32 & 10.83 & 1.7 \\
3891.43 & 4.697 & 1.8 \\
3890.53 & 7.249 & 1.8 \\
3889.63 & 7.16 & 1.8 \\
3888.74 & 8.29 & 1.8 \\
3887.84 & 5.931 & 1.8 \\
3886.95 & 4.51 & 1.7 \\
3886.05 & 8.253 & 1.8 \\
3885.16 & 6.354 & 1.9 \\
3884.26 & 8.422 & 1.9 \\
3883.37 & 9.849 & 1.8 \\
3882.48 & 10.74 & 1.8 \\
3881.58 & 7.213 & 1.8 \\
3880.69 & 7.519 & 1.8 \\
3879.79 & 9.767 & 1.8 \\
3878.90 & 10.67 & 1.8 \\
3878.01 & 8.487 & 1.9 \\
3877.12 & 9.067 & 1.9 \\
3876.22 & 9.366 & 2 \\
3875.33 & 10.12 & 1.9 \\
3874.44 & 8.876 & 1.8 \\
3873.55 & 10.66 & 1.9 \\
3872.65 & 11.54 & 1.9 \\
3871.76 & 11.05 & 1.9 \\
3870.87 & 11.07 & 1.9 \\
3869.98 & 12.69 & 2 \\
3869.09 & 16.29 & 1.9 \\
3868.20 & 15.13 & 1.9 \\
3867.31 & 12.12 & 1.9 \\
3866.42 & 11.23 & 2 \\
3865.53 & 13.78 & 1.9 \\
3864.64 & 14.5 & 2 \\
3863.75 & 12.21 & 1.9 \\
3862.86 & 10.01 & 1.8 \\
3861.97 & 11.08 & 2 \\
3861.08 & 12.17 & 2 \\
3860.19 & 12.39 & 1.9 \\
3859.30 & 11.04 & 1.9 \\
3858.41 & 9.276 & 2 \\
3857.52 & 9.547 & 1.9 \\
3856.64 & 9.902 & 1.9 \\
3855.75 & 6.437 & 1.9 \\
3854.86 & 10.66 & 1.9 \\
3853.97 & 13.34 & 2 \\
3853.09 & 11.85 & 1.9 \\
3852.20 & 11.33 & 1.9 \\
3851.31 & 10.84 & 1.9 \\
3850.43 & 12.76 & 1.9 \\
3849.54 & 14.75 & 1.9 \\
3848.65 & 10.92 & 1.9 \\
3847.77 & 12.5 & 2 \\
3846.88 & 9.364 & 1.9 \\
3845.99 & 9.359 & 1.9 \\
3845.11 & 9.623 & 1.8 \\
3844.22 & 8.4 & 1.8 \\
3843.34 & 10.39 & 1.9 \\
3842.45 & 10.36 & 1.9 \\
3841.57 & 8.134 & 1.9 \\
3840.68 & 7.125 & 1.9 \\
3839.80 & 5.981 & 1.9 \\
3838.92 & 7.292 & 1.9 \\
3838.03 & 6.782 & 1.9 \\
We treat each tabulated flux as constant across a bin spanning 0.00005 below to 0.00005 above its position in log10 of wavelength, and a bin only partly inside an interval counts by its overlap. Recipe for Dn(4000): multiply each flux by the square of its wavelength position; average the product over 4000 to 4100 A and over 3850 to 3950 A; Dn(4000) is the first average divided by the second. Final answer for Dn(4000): 1.3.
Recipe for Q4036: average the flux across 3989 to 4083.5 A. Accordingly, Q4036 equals 12.2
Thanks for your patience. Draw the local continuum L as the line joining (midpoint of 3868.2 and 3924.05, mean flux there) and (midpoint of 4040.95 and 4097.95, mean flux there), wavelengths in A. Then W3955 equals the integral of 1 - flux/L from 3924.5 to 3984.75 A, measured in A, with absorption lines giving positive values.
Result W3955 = 7.2 A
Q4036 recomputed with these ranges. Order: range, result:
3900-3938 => 10.2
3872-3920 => 9.74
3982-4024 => 11.9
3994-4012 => 11.9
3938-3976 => 9.6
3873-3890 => 8.51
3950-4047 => 11.3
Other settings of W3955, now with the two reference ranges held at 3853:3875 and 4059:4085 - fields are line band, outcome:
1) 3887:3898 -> 3.07 A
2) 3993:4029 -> -1.28 A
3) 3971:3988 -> 2.78 A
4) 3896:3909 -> 1.10 A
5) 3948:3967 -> 2.15 A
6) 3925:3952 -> 4.56 A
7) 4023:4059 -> -2.90 A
